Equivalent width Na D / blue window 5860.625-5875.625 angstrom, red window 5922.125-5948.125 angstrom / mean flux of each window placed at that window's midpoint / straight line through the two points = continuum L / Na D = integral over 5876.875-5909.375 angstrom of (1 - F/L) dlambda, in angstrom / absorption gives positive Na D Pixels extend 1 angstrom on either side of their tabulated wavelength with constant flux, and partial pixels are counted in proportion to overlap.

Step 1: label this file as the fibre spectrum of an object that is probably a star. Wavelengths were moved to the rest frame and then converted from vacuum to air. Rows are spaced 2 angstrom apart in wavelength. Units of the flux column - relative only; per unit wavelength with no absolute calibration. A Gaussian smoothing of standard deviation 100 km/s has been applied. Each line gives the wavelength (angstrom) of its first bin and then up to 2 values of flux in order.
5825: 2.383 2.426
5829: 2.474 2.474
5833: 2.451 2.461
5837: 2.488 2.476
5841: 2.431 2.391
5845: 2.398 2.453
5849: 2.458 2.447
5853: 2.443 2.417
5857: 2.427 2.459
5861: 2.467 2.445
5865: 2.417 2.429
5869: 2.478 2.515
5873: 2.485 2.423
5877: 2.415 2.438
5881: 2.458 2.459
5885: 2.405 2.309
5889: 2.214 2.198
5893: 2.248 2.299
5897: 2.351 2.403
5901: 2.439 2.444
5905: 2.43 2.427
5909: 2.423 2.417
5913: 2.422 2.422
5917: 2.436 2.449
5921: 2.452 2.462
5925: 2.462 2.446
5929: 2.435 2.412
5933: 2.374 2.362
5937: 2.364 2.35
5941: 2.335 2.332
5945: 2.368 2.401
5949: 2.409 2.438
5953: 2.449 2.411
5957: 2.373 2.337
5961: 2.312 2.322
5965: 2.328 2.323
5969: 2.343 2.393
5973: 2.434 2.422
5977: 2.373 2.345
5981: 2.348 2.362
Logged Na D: 0.82 angstrom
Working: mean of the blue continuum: 2.46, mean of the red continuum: 2.39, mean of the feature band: 2.37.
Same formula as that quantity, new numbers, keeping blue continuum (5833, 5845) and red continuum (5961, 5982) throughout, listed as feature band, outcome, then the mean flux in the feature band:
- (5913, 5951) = -0.3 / 2.41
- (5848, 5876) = -0.2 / 2.45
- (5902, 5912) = -0.1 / 2.43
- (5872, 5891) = 0.2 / 2.39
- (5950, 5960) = -0.1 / 2.4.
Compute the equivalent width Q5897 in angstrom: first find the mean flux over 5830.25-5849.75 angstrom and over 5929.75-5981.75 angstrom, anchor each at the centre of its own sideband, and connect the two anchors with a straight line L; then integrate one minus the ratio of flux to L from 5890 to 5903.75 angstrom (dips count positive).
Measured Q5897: 0.41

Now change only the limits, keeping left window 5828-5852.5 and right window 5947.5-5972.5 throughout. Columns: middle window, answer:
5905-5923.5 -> -0.2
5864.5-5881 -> -0.2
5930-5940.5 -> 0.1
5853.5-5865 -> 0.0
